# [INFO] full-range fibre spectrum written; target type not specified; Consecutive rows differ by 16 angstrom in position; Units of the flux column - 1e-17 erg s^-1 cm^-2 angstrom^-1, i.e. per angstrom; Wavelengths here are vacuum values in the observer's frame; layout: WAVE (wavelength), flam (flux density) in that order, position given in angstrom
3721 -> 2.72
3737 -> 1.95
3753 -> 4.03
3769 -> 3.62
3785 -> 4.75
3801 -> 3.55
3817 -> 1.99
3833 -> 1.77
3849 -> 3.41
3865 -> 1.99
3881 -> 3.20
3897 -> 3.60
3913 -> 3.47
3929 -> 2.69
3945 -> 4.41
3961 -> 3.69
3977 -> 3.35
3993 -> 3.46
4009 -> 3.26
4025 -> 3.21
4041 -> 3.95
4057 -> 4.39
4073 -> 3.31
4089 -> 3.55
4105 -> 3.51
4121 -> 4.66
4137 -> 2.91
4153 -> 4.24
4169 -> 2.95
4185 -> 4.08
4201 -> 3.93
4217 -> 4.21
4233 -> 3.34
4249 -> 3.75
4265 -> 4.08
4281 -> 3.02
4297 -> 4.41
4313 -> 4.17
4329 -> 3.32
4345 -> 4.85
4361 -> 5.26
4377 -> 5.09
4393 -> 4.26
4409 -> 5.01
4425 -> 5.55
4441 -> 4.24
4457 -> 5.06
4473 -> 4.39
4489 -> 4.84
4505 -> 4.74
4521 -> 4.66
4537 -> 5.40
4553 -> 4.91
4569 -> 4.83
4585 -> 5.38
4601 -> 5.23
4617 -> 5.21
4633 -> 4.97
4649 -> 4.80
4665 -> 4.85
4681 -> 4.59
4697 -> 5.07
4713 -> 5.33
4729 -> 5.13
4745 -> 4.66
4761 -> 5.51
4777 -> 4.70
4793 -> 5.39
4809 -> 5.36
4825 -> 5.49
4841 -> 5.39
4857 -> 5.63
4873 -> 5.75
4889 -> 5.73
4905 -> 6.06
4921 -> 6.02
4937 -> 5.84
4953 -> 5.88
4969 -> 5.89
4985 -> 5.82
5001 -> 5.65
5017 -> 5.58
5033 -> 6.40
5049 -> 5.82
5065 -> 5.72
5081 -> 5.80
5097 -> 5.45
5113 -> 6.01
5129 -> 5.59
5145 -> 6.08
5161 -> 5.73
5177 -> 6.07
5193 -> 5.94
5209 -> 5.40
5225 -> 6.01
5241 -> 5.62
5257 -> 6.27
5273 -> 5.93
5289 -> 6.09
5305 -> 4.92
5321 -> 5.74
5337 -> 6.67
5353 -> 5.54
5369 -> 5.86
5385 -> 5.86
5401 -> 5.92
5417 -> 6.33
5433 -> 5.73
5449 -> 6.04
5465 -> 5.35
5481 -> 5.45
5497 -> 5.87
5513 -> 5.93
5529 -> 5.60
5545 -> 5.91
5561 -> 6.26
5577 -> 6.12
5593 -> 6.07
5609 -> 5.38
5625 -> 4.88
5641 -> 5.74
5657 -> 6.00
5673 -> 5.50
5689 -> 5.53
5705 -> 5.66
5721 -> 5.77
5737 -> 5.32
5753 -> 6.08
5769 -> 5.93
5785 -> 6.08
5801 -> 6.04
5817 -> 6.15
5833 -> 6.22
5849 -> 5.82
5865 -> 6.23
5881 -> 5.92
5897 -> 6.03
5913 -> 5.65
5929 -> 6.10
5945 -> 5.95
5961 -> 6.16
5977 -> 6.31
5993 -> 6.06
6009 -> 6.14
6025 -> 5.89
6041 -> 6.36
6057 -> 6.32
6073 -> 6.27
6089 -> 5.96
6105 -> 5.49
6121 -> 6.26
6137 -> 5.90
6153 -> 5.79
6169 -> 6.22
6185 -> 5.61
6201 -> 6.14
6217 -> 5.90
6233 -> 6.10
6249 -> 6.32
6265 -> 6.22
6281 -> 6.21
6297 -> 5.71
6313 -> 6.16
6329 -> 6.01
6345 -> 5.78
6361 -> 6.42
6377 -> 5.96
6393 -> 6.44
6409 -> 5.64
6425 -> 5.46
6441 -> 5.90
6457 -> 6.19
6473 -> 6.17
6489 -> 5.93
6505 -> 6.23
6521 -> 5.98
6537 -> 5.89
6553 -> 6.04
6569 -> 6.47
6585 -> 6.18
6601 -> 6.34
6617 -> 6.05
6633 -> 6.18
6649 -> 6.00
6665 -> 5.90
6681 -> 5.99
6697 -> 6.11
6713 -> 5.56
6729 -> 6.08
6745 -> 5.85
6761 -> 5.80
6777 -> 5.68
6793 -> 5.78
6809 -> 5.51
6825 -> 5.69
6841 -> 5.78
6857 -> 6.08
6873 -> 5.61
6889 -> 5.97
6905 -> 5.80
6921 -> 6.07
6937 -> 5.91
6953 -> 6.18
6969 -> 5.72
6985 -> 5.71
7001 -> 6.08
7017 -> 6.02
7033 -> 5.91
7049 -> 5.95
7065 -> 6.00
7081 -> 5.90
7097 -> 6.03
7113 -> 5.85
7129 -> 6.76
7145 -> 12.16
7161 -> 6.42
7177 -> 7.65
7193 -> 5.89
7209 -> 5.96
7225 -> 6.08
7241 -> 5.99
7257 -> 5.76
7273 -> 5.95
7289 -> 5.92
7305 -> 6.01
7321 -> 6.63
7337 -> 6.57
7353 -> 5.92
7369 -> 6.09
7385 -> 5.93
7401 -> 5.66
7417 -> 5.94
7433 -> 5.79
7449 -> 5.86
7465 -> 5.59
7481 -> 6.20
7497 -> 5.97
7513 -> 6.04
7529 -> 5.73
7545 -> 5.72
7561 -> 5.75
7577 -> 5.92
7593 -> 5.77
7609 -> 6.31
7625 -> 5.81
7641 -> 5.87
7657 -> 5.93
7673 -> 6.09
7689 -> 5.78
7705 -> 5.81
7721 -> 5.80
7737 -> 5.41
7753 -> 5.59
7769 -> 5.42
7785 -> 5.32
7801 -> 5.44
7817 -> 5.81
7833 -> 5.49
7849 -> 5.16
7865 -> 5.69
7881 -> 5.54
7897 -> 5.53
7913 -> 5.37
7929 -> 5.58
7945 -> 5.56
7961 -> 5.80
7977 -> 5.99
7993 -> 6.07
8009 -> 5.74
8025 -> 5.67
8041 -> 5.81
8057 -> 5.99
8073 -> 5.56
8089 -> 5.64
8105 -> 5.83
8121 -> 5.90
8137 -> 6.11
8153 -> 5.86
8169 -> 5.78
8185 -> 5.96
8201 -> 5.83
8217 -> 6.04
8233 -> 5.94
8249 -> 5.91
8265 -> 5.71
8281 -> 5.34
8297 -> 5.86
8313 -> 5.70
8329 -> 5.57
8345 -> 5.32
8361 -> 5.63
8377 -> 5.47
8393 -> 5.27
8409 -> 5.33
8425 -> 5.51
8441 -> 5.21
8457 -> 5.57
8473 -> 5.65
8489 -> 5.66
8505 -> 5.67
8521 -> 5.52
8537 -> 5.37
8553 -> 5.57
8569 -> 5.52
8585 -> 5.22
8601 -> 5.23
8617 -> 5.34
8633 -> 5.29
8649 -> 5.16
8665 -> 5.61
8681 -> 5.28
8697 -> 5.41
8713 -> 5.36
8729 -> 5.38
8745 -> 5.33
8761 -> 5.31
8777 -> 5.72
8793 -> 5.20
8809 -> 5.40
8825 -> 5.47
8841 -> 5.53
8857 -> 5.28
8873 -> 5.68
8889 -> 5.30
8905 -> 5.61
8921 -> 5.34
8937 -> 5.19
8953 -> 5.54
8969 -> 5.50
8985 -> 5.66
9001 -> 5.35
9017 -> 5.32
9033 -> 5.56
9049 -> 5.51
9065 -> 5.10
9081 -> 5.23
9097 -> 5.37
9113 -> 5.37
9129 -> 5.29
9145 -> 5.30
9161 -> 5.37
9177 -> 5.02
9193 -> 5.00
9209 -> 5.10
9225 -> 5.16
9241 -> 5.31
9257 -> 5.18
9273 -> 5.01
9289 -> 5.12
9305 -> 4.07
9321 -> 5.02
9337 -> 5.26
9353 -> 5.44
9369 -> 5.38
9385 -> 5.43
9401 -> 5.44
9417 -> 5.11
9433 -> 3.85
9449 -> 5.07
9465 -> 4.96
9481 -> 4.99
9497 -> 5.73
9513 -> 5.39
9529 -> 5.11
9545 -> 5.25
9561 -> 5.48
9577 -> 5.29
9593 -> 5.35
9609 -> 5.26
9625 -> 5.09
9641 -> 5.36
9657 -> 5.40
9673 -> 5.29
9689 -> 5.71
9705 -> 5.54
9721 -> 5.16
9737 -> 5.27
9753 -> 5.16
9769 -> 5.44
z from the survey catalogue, 0.089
